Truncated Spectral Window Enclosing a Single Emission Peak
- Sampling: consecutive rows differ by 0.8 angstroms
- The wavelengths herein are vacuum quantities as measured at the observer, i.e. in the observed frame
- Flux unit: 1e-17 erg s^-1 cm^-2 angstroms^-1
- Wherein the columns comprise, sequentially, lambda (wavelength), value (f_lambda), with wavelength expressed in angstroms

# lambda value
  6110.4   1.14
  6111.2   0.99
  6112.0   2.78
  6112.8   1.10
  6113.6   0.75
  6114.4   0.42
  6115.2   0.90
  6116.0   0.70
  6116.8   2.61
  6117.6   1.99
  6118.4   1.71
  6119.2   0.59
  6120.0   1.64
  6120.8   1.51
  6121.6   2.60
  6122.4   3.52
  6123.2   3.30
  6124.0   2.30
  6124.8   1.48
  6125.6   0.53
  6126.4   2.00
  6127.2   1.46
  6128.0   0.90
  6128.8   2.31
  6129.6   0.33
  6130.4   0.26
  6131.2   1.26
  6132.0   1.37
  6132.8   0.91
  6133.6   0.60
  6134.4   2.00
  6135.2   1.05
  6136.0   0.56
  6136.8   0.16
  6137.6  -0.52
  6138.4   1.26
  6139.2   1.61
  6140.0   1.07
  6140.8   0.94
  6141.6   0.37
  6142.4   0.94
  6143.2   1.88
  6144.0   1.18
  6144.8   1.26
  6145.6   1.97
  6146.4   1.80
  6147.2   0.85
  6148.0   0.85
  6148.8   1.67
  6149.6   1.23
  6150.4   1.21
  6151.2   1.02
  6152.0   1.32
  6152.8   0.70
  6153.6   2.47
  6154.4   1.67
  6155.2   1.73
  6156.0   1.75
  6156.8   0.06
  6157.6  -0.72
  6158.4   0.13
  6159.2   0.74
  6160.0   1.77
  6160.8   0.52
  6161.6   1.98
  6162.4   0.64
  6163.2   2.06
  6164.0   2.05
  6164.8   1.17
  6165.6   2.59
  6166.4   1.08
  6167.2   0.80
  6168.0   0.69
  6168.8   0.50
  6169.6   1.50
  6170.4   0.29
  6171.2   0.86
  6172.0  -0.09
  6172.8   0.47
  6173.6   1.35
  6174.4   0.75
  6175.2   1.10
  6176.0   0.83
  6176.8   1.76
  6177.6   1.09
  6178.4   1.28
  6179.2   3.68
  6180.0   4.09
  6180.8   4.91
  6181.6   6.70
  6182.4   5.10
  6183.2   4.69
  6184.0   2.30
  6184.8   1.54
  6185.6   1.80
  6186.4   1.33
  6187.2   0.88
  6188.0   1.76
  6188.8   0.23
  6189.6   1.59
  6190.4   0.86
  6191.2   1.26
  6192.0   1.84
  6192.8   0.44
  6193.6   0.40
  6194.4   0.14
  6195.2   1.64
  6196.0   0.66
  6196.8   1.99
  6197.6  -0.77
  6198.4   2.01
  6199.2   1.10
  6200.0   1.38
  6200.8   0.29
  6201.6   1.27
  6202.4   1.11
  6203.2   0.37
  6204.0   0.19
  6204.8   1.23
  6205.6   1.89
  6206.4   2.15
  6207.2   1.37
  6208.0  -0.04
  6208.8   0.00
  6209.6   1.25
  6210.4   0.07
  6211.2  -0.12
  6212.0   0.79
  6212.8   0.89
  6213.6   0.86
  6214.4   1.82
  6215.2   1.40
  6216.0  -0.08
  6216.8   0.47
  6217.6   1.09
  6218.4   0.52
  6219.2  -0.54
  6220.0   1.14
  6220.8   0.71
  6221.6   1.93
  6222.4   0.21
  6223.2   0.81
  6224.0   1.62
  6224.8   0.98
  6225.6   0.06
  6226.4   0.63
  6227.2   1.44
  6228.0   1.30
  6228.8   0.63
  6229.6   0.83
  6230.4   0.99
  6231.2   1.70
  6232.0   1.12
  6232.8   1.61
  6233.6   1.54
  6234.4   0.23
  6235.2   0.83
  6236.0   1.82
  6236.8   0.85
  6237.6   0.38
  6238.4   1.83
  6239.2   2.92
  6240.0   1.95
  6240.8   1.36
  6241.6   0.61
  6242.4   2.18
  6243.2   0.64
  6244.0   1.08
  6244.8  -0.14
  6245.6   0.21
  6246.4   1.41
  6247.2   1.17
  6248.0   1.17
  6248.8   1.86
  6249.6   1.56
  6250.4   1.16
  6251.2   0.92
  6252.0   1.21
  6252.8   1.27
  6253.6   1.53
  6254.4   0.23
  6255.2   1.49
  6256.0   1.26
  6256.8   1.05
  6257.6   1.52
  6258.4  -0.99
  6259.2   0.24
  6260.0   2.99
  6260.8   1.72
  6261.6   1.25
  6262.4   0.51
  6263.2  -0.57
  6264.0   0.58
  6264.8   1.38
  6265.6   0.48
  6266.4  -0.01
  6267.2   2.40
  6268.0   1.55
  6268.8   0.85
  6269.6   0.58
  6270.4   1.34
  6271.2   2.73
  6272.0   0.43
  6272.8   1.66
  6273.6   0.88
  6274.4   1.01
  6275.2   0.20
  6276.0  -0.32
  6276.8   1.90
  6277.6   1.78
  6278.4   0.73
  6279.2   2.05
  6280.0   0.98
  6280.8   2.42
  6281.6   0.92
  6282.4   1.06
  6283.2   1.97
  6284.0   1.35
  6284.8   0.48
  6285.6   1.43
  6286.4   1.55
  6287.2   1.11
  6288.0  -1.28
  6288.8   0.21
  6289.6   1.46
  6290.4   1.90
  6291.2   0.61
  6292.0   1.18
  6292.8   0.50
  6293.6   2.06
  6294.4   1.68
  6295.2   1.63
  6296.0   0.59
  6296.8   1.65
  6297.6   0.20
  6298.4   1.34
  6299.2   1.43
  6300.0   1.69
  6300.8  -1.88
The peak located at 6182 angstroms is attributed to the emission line [O III]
